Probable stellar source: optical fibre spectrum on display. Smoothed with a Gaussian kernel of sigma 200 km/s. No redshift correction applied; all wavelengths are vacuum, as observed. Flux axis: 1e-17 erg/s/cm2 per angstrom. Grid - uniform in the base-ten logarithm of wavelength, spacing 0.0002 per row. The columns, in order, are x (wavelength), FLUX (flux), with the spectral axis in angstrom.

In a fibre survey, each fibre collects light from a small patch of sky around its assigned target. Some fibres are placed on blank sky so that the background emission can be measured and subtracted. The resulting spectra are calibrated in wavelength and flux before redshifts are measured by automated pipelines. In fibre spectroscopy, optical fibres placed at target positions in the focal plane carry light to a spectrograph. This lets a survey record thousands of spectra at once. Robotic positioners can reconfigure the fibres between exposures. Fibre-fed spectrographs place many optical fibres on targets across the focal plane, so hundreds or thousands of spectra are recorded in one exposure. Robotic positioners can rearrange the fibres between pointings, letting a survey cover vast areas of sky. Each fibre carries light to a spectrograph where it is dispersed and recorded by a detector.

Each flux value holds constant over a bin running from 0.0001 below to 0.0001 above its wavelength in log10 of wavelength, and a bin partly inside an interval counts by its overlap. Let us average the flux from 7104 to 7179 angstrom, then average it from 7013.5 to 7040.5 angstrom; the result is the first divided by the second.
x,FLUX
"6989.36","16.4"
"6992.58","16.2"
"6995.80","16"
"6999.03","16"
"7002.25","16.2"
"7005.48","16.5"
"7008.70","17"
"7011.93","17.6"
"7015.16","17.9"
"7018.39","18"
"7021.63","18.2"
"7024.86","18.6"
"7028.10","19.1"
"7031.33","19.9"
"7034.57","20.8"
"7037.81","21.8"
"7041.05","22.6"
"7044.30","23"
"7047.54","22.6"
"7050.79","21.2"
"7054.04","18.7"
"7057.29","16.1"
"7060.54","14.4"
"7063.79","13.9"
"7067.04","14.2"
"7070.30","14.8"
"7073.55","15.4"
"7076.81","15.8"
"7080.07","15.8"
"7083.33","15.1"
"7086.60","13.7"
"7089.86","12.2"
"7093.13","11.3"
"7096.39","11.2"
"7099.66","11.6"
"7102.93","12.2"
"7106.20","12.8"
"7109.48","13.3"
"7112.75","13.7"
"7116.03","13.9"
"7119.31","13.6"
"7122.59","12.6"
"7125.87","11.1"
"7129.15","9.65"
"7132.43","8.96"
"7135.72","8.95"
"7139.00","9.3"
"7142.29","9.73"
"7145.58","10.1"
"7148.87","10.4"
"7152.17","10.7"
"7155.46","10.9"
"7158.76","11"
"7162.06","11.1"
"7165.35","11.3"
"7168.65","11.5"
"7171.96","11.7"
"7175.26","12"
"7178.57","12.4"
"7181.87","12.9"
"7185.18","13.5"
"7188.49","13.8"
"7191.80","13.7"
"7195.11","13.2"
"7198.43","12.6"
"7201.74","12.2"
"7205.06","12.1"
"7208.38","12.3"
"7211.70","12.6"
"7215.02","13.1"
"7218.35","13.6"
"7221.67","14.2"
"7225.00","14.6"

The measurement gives 0.58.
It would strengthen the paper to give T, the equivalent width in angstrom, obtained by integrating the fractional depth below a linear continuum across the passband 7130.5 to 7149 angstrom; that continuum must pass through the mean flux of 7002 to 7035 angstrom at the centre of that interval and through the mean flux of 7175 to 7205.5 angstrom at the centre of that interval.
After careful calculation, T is 6.3 angstrom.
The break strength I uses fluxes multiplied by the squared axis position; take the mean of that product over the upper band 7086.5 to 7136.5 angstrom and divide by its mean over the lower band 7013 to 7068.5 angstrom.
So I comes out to 0.6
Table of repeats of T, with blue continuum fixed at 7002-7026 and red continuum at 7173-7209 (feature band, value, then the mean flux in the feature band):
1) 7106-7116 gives 1.0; 13.4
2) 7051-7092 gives 2.2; 15.2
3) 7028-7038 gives -2.0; 20.4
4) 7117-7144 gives 7.2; 10.6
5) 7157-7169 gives 2.1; 11.2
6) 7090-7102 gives 3.0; 11.5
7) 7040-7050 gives -3.5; 22.6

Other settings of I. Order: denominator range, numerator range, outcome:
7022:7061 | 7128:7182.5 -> 0.55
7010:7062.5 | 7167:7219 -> 0.68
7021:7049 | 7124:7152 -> 0.49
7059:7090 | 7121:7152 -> 0.70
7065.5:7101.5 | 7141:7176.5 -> 0.82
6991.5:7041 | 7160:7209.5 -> 0.72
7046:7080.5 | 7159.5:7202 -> 0.77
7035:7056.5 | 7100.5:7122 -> 0.63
